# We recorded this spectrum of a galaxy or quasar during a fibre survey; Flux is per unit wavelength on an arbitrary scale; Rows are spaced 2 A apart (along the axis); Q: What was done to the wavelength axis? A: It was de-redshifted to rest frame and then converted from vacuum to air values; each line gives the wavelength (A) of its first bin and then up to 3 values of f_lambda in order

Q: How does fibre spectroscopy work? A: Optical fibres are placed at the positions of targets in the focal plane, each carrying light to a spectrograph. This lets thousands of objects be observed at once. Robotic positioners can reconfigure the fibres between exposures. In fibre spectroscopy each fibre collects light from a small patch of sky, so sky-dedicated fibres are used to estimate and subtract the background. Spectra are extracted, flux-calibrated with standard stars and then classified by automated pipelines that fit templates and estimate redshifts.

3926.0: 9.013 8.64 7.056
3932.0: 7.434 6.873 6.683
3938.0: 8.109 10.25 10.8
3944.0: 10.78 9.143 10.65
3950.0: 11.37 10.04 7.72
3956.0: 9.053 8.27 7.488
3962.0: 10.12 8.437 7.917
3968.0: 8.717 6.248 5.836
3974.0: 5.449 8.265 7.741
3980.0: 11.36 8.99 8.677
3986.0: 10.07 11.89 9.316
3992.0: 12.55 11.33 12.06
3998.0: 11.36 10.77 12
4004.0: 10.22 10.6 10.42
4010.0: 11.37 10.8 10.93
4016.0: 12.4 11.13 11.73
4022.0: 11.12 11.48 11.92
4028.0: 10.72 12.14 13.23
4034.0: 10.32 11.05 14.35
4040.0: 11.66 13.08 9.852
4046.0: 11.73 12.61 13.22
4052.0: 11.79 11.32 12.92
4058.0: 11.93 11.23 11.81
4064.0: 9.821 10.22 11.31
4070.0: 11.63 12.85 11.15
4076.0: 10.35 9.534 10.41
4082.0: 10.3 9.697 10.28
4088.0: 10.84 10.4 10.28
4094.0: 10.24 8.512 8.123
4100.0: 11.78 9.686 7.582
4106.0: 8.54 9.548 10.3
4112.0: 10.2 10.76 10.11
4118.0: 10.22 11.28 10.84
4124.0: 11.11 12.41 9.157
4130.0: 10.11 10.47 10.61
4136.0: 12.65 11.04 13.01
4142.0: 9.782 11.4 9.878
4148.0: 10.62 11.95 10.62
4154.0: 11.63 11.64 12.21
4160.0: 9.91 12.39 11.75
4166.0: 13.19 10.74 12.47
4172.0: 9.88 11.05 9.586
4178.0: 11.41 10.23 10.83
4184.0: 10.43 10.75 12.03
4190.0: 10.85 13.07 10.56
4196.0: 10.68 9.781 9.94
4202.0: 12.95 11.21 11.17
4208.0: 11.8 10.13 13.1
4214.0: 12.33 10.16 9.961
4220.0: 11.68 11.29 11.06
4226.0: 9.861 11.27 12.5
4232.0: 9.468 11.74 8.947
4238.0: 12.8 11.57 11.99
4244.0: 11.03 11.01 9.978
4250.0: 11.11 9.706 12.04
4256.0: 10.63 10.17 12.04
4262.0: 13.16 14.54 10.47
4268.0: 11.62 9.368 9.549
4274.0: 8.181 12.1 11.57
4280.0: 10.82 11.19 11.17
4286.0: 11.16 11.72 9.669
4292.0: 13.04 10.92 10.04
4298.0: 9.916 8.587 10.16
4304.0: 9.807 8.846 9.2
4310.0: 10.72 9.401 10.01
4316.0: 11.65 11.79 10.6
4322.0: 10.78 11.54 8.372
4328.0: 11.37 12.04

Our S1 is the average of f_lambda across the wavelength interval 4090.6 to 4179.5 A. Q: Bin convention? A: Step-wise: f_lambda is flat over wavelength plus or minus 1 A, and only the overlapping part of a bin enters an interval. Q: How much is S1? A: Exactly 10.7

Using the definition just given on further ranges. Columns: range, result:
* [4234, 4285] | 11.1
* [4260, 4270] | 12.1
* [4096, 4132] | 10.1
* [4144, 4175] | 11.3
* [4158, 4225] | 11.2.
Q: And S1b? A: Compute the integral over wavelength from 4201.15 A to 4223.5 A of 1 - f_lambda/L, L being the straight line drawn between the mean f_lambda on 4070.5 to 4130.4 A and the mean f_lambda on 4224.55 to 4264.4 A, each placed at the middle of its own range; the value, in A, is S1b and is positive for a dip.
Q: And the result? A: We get -0.8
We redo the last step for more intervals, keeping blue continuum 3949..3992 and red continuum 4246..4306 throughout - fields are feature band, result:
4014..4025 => -2.9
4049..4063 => -4.0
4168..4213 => -3.6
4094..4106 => 0.6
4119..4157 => -4.4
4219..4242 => -1.4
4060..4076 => -3.0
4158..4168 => -1.7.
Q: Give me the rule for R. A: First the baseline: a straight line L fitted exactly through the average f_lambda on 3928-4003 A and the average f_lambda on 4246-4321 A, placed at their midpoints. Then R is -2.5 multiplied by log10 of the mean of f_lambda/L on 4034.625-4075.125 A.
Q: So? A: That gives -0.22 mag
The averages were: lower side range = 9.2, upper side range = 10.7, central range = 11.8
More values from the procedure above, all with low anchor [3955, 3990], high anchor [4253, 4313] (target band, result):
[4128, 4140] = -0.14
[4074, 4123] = -0.07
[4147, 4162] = -0.15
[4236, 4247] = -0.10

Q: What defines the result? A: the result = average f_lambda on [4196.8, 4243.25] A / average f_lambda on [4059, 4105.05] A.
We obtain 1.08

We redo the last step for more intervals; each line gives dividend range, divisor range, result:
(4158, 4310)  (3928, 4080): 1.06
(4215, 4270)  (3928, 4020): 1.17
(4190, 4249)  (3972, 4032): 1.05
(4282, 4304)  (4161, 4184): 0.95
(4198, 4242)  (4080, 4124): 1.12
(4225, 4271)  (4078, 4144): 1.08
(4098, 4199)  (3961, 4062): 1.01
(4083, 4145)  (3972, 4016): 1.01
